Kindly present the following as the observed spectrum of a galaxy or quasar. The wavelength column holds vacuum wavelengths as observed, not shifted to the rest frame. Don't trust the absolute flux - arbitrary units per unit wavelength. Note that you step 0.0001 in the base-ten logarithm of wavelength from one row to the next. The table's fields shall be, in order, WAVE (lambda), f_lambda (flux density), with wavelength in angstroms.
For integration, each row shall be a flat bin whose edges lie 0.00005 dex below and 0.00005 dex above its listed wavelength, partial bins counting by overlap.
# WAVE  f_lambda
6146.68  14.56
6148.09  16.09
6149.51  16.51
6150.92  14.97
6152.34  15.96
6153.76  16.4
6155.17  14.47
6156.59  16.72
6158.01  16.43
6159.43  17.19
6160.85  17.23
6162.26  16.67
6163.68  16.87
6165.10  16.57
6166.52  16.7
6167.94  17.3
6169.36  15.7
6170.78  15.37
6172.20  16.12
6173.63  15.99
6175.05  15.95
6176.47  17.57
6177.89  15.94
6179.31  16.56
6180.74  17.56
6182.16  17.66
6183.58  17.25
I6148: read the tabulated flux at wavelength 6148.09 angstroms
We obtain 16.09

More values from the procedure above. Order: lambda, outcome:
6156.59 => 16.72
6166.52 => 16.7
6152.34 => 15.96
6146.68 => 14.56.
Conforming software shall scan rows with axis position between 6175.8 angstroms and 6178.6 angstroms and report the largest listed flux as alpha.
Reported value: 17.57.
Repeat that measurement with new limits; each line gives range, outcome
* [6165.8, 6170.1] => 17.3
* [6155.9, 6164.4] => 17.23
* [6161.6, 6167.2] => 16.87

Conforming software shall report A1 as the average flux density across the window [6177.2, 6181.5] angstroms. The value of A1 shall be 16.7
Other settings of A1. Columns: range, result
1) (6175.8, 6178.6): 16.8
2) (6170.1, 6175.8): 15.9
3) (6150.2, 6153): 15.5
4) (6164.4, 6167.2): 16.6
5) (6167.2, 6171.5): 16.1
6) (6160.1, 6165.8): 16.9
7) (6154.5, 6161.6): 16.4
